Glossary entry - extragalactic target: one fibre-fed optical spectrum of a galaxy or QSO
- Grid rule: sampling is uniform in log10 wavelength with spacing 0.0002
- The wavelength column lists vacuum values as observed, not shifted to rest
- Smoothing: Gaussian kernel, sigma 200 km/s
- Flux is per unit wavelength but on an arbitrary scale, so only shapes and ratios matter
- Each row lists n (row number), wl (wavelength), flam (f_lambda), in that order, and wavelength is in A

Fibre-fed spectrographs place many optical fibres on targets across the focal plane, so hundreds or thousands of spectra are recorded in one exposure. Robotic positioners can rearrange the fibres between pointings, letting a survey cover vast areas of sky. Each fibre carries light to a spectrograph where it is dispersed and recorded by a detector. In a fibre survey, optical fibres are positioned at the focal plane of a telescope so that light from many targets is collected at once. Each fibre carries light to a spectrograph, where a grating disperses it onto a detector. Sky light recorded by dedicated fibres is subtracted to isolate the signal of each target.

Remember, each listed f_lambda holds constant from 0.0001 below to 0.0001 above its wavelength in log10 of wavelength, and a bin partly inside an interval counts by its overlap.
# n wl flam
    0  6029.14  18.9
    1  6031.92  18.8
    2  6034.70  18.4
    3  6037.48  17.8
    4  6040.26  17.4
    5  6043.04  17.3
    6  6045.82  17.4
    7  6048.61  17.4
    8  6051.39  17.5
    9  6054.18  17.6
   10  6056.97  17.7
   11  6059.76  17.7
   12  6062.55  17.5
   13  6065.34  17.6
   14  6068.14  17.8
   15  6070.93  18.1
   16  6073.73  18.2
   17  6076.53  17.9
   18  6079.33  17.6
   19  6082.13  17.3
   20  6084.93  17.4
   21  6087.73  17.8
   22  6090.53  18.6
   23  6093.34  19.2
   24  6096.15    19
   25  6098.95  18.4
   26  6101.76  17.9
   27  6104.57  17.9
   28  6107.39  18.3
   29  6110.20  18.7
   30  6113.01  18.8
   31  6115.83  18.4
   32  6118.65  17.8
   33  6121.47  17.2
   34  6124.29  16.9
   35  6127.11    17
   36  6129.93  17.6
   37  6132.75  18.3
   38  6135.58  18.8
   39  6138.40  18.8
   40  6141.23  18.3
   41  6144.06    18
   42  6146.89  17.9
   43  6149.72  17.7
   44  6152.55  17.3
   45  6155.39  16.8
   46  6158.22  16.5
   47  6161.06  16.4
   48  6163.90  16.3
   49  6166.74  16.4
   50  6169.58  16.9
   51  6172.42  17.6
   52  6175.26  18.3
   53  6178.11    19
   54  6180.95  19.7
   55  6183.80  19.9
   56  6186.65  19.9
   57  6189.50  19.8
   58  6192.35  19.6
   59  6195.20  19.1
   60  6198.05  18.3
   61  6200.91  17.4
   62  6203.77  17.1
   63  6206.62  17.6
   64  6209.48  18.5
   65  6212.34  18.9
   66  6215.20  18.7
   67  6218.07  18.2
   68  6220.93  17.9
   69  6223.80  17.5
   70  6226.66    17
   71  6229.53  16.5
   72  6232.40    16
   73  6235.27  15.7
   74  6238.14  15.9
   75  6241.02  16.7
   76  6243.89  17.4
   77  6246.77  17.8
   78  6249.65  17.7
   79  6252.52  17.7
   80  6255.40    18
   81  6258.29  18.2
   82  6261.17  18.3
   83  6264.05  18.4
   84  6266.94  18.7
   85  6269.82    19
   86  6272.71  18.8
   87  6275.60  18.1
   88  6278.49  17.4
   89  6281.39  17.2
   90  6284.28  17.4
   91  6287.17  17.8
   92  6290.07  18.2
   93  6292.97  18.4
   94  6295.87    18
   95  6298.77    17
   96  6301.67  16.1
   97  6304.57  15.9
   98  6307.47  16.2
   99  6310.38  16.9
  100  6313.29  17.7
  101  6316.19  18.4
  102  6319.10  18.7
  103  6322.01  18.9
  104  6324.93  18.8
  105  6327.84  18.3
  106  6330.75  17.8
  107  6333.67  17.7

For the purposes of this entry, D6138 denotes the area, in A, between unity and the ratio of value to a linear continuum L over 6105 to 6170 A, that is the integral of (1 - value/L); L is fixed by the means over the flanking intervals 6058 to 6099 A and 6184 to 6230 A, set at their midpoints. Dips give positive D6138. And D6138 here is 1.86 A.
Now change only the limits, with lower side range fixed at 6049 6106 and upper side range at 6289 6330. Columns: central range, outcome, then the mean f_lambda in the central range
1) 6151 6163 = 0.7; 16.7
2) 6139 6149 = -0.1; 18.1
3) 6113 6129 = 0.3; 17.6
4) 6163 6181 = 0.2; 17.6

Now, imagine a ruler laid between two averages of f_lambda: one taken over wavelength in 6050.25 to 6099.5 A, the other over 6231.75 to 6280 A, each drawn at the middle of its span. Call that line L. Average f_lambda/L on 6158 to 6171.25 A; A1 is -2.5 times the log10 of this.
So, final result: 0.08 mag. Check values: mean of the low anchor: 17.9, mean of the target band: 16.5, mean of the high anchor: 17.7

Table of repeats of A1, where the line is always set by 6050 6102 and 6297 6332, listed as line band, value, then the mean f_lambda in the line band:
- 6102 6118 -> -0.03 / 18.3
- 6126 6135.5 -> 0.00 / 17.8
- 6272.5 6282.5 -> -0.01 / 17.8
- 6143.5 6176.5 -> 0.04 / 17.1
